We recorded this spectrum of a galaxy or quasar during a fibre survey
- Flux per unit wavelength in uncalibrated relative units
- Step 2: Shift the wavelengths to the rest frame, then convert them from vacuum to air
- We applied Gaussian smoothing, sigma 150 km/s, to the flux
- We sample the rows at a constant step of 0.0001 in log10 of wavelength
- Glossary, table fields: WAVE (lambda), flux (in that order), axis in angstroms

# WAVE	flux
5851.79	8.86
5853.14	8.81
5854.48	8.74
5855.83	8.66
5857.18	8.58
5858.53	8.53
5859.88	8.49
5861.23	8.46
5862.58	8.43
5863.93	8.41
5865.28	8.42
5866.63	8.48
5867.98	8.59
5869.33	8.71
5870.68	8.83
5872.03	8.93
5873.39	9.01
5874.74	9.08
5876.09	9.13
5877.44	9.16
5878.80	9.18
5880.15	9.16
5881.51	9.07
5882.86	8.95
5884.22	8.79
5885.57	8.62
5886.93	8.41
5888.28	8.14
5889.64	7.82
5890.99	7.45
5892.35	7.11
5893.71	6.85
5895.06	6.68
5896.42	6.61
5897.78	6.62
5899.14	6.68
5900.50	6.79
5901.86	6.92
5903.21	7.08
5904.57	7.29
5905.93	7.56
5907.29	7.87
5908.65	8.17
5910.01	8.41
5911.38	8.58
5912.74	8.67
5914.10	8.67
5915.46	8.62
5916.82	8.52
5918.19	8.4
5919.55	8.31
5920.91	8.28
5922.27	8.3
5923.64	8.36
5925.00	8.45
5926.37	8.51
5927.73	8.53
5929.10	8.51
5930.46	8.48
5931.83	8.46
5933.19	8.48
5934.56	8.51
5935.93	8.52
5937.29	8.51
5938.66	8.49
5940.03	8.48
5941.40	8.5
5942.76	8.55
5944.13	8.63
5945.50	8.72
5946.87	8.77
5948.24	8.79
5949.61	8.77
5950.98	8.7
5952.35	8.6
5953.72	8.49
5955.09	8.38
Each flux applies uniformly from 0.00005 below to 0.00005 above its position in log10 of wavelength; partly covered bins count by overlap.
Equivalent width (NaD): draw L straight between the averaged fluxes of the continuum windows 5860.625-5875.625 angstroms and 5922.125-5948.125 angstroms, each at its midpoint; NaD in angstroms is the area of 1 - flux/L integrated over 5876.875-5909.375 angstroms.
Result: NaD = 3.15 angstroms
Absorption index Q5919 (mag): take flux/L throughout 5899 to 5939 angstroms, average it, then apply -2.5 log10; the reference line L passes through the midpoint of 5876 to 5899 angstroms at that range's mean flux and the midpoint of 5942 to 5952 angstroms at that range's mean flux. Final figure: 0.03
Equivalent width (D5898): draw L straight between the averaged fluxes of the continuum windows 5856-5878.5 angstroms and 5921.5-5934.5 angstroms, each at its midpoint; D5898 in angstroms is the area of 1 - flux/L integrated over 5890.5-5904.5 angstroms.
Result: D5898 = 2.8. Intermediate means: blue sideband 8.71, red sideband 8.45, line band 6.89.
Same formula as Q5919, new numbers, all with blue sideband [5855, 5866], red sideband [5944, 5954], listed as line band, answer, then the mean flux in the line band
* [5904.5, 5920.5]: 0.041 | 8.29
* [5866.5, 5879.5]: -0.051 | 8.93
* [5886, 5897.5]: 0.161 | 7.38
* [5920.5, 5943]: 0.024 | 8.47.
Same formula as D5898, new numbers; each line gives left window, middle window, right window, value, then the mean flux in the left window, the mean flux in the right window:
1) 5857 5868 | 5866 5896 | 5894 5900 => -3.7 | 8.48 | 6.66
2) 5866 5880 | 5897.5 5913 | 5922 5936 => 2.0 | 8.92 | 8.46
